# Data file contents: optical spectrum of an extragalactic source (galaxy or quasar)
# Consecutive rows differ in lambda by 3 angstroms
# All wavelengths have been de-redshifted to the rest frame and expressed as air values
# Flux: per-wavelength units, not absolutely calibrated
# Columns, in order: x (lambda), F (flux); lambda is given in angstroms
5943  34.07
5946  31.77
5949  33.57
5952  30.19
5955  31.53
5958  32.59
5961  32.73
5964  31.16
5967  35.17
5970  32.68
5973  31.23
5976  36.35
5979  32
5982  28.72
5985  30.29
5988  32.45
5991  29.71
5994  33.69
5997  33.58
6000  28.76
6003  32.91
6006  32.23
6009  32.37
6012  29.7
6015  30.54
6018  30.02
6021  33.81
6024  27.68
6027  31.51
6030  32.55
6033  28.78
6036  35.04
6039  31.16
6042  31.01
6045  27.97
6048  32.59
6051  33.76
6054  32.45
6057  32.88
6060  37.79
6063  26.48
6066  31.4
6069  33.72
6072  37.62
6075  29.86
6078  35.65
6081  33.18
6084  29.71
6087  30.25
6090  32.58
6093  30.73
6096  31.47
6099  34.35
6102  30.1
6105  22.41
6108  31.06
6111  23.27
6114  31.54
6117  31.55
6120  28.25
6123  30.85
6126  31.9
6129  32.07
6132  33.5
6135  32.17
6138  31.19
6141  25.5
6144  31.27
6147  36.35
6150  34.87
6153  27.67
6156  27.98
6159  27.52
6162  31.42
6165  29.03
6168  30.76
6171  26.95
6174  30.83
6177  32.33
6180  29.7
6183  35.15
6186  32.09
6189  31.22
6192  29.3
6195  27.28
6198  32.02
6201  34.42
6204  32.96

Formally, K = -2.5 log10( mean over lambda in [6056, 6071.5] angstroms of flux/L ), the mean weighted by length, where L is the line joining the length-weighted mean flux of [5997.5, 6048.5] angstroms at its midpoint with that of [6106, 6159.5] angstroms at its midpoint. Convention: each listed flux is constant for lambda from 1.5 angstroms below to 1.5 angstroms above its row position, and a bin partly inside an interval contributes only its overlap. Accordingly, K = -0.065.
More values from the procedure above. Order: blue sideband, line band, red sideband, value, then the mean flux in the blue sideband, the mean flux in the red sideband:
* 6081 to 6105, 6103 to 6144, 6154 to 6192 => 0.03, 30.9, 30.3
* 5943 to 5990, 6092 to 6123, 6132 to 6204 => 0.06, 32.2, 30.8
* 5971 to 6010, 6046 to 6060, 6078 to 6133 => -0.07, 31.9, 30.6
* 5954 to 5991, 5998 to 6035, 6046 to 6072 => 0.05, 32.1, 32.8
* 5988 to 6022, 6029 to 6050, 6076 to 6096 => 0.01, 31.6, 31.9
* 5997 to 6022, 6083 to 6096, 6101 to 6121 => -0.07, 31.4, 28.3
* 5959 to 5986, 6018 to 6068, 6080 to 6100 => 0.01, 32.3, 31.7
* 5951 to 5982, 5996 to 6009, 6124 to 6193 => 0.01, 32.4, 30.9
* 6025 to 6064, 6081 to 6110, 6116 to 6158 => 0.04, 31.9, 31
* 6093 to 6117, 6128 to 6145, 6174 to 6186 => -0.01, 29.4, 32.2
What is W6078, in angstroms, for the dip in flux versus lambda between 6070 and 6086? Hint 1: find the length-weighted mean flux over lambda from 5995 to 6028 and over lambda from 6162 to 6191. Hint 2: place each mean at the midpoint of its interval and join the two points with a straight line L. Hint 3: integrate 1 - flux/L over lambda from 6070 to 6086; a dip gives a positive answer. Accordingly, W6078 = -1.0 angstroms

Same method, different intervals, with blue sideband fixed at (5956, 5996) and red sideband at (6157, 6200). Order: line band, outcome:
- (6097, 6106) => 0.5 angstroms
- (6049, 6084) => -1.8 angstroms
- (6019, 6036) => 0.3 angstroms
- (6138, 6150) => -0.3 angstroms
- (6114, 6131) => -0.1 angstroms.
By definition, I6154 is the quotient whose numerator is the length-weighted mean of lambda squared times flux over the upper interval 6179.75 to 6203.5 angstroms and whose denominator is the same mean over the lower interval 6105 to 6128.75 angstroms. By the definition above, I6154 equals 1.1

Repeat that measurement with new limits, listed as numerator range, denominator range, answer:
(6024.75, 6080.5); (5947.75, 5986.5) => 1.03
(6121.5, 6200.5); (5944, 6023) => 1.03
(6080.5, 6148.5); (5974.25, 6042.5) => 1.01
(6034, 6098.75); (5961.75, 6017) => 1.04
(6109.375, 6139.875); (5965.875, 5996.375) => 0.99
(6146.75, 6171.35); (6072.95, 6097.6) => 0.97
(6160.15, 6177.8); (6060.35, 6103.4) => 0.96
